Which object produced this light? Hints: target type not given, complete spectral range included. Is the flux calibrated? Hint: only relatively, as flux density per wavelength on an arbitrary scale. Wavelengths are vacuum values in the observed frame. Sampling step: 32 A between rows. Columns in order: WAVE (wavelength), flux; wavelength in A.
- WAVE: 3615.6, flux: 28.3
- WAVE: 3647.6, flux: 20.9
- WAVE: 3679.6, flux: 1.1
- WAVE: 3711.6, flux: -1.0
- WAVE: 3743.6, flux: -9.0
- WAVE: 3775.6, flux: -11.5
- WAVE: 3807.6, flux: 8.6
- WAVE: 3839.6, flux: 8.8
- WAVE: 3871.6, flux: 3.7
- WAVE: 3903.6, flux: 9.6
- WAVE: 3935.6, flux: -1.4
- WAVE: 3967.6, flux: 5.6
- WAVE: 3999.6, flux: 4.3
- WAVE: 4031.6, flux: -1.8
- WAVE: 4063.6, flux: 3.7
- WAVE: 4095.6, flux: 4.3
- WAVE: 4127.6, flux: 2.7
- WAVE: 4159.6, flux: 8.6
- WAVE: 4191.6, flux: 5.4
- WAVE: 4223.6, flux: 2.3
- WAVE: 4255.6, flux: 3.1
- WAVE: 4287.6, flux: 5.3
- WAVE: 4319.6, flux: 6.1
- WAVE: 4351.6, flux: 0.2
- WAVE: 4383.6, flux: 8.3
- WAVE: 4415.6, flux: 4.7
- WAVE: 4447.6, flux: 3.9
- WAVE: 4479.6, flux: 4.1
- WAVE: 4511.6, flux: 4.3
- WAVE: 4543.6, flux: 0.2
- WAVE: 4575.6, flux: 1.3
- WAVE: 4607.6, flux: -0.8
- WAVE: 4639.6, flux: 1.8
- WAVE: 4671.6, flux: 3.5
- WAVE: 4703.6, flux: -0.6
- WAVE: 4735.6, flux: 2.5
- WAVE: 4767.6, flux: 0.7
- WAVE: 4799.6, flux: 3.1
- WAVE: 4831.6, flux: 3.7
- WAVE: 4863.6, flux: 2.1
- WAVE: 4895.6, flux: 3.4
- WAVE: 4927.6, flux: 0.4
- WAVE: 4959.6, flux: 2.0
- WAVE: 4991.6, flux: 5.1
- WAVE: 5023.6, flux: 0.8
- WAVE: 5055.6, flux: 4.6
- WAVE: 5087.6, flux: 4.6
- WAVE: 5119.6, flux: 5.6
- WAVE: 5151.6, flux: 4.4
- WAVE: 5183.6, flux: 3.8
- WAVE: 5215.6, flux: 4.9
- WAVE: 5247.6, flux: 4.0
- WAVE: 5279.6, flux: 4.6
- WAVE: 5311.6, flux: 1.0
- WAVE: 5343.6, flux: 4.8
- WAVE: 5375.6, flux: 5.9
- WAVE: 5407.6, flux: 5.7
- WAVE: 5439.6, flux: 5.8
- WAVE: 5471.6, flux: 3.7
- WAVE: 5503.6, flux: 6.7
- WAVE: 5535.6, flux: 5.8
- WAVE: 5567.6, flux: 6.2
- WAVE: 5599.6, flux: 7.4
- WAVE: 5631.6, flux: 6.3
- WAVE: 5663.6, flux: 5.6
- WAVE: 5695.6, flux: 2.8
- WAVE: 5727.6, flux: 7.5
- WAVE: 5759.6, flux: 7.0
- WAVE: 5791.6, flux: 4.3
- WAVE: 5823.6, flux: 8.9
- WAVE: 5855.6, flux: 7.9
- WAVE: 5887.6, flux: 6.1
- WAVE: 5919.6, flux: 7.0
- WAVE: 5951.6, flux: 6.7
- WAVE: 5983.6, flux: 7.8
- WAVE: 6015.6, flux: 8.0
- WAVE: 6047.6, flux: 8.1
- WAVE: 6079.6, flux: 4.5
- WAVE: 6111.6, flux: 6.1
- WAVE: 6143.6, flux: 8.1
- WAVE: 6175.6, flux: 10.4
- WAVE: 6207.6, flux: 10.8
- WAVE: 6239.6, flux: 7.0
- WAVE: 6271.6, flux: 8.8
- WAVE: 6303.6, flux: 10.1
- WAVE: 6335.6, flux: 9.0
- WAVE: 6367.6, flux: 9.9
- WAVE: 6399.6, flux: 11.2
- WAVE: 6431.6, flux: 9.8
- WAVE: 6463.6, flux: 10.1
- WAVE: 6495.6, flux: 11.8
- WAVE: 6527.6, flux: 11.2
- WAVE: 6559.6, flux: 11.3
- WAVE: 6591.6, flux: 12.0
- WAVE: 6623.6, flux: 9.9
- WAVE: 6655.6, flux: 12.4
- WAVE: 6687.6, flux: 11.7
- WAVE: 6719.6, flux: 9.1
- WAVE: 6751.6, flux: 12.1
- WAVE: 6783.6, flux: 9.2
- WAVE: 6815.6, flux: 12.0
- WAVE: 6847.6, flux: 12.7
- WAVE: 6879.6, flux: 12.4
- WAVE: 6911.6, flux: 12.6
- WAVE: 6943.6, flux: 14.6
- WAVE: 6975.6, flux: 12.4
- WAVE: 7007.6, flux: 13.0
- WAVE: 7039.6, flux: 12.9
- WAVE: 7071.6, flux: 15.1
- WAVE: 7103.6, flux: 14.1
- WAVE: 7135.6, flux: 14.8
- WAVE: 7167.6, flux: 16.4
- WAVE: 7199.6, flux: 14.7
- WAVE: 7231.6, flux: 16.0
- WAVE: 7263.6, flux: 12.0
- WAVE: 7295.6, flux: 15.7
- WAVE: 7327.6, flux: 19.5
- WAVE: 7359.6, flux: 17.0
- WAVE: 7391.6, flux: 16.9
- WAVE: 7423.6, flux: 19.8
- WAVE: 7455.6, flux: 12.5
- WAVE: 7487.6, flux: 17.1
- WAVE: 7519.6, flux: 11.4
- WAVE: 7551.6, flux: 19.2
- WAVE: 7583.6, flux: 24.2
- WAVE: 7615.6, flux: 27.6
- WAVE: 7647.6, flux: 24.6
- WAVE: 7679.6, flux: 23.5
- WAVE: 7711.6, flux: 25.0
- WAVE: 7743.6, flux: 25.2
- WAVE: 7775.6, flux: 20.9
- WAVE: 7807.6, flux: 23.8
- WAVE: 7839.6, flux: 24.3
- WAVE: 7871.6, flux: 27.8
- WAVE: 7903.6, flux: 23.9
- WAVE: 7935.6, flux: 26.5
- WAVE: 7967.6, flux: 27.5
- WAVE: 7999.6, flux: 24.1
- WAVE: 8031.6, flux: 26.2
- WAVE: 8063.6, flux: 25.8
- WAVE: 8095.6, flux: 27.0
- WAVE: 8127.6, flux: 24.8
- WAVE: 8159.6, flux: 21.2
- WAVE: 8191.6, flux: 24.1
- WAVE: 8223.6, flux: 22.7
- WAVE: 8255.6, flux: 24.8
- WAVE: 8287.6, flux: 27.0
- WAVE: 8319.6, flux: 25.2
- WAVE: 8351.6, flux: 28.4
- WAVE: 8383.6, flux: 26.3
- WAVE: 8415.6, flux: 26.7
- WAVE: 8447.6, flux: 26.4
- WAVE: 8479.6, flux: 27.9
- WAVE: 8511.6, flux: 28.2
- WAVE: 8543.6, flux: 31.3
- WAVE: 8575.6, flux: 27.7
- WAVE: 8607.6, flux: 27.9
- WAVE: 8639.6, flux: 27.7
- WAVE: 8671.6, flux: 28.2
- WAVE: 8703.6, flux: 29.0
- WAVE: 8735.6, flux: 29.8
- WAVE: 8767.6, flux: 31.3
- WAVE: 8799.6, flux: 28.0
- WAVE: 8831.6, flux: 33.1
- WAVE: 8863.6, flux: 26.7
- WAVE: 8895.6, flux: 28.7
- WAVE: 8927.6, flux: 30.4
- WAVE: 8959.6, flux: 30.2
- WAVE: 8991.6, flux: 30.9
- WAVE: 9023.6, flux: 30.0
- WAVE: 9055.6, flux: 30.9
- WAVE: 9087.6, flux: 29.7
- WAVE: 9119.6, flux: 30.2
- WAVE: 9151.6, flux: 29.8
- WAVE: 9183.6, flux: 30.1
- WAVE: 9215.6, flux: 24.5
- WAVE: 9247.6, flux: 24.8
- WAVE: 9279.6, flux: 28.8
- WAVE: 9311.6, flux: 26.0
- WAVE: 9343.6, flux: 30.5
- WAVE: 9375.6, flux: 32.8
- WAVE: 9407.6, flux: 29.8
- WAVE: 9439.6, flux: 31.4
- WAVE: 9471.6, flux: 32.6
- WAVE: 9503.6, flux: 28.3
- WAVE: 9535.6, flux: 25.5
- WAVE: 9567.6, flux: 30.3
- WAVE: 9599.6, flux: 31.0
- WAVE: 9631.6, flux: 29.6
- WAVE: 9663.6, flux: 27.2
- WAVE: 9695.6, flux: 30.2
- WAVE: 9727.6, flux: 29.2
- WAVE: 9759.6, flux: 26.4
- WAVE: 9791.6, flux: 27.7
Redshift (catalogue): 0.90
